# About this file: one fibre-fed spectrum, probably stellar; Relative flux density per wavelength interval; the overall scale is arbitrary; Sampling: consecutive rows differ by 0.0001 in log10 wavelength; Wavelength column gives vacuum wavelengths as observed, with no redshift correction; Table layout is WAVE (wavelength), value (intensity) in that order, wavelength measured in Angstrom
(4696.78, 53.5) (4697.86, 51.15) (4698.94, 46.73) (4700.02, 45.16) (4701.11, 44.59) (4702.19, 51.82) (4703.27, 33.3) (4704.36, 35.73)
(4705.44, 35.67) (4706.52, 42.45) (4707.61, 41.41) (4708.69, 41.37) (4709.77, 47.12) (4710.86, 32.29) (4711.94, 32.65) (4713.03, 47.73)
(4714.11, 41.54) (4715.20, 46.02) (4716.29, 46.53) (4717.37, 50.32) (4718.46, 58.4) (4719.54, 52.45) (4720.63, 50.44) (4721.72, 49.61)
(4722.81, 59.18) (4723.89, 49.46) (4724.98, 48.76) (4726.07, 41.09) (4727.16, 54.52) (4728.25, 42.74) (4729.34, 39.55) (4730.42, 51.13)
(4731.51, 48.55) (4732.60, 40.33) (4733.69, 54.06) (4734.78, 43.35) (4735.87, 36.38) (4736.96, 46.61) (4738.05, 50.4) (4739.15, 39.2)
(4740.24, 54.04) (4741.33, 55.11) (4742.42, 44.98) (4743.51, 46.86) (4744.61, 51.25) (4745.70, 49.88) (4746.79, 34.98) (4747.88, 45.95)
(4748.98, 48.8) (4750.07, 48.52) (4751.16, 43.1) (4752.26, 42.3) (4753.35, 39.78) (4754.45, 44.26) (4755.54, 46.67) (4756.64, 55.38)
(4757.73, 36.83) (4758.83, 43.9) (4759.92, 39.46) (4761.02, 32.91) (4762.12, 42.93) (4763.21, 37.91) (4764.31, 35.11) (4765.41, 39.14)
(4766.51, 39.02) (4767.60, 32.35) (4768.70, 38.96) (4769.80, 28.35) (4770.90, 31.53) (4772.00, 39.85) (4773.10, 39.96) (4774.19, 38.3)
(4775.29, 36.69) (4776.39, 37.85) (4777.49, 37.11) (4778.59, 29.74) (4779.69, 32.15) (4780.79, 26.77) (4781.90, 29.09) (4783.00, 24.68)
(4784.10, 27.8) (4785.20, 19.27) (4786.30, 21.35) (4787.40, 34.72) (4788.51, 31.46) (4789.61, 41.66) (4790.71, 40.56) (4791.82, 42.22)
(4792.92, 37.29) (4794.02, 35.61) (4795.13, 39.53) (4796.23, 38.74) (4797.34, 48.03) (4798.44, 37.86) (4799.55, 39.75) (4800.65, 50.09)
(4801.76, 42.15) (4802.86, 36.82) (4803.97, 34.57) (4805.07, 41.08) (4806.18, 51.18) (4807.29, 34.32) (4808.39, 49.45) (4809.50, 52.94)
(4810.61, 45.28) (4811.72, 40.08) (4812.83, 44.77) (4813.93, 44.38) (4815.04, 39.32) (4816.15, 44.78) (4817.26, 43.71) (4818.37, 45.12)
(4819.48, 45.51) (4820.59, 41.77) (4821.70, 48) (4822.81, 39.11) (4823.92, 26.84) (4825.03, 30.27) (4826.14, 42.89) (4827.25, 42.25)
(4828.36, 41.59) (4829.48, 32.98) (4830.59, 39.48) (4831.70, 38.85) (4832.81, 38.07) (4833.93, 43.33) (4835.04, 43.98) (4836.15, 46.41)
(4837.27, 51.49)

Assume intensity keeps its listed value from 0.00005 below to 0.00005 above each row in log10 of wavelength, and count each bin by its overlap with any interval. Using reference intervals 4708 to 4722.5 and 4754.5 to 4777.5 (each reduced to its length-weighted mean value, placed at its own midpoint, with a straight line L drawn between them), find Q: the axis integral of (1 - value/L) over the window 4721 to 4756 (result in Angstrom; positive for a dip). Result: -3.2 Angstrom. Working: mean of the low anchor 46.1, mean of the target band 46.6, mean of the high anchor 38.7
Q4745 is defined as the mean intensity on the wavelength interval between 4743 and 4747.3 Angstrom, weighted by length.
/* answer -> 45.8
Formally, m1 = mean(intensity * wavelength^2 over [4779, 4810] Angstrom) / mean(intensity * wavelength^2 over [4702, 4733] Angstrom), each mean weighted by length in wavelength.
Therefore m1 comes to 0.85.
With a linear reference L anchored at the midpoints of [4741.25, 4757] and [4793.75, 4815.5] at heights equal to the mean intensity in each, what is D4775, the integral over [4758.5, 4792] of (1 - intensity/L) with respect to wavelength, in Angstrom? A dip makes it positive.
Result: 7.5 Angstrom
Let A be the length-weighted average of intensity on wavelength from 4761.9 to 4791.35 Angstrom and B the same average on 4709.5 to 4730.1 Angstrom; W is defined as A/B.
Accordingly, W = 0.7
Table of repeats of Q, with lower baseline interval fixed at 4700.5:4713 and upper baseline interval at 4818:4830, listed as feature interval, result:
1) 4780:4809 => 2.16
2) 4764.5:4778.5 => 1.24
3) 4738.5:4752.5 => -2.33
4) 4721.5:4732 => -2.19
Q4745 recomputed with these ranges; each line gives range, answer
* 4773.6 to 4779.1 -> 36.1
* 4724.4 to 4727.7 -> 48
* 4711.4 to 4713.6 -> 40.3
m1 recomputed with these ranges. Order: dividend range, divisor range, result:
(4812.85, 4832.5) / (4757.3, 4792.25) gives 1.19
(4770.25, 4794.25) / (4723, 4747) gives 0.73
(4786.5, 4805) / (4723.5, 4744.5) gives 0.86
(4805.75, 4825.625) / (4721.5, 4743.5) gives 0.93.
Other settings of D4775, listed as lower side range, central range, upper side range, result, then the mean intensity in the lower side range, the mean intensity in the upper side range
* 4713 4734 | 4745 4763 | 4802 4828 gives 1.1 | 48.6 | 41.9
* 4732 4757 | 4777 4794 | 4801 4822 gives 4.8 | 46.1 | 43.4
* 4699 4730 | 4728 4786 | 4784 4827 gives 3.4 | 45.1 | 39.9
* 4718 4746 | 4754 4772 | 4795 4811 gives 2.7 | 48.4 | 42.9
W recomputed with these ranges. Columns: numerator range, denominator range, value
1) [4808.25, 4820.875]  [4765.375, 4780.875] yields 1.26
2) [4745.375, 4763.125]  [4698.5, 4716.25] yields 1.04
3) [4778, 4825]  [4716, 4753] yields 0.81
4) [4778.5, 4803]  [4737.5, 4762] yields 0.78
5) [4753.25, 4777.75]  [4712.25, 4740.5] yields 0.82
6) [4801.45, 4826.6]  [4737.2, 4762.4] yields 0.93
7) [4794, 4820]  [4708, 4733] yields 0.92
